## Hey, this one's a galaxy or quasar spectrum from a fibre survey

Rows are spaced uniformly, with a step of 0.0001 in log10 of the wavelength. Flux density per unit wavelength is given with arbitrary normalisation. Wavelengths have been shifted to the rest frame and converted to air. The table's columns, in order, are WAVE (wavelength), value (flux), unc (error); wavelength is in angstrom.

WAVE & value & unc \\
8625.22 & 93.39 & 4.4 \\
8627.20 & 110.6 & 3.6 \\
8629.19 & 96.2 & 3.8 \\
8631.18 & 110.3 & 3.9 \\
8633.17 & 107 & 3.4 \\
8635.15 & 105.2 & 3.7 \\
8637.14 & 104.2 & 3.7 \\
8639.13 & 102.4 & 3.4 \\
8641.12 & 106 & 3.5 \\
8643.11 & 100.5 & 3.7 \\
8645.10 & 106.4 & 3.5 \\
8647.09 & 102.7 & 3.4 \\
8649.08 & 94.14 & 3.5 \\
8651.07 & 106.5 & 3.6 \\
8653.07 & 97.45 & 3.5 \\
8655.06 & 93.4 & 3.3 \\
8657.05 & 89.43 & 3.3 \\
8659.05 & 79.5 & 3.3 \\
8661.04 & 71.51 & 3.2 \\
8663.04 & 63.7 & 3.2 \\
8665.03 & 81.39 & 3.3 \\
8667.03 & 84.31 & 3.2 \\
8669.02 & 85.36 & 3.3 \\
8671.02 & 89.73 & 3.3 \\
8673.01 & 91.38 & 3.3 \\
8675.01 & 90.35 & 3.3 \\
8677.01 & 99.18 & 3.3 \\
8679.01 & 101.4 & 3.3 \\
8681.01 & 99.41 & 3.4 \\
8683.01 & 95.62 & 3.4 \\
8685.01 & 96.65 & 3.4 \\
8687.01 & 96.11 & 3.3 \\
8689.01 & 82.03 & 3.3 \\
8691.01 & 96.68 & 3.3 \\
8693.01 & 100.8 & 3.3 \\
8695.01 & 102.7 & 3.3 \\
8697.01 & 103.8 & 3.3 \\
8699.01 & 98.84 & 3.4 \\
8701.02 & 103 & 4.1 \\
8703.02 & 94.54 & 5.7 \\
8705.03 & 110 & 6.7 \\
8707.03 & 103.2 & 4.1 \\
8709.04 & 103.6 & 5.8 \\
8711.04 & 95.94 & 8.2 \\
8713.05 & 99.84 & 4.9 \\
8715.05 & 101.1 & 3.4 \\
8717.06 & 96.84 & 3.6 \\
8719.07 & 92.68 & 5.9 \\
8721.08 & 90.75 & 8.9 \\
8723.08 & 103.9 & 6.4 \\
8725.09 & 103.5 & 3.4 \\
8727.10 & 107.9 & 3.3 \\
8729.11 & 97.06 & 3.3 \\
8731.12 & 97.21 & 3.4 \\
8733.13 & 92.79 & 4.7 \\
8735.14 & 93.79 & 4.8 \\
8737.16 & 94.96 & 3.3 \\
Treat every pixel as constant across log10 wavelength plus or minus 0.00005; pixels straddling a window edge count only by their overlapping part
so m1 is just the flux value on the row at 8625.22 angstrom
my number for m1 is 93.39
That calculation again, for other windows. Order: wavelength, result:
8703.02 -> 94.54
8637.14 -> 104.2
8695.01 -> 102.7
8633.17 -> 107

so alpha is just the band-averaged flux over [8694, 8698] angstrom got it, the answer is 103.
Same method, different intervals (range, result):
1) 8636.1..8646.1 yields 104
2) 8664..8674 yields 86.4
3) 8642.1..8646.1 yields 103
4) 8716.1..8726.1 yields 97.6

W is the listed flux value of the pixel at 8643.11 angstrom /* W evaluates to 100.5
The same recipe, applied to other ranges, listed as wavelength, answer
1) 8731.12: 97.21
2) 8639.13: 102.4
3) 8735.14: 93.79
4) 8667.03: 84.31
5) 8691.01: 96.68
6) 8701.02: 103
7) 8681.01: 99.41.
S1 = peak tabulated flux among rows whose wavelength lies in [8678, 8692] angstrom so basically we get 101.4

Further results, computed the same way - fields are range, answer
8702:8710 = 110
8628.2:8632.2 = 110.3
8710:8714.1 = 99.84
